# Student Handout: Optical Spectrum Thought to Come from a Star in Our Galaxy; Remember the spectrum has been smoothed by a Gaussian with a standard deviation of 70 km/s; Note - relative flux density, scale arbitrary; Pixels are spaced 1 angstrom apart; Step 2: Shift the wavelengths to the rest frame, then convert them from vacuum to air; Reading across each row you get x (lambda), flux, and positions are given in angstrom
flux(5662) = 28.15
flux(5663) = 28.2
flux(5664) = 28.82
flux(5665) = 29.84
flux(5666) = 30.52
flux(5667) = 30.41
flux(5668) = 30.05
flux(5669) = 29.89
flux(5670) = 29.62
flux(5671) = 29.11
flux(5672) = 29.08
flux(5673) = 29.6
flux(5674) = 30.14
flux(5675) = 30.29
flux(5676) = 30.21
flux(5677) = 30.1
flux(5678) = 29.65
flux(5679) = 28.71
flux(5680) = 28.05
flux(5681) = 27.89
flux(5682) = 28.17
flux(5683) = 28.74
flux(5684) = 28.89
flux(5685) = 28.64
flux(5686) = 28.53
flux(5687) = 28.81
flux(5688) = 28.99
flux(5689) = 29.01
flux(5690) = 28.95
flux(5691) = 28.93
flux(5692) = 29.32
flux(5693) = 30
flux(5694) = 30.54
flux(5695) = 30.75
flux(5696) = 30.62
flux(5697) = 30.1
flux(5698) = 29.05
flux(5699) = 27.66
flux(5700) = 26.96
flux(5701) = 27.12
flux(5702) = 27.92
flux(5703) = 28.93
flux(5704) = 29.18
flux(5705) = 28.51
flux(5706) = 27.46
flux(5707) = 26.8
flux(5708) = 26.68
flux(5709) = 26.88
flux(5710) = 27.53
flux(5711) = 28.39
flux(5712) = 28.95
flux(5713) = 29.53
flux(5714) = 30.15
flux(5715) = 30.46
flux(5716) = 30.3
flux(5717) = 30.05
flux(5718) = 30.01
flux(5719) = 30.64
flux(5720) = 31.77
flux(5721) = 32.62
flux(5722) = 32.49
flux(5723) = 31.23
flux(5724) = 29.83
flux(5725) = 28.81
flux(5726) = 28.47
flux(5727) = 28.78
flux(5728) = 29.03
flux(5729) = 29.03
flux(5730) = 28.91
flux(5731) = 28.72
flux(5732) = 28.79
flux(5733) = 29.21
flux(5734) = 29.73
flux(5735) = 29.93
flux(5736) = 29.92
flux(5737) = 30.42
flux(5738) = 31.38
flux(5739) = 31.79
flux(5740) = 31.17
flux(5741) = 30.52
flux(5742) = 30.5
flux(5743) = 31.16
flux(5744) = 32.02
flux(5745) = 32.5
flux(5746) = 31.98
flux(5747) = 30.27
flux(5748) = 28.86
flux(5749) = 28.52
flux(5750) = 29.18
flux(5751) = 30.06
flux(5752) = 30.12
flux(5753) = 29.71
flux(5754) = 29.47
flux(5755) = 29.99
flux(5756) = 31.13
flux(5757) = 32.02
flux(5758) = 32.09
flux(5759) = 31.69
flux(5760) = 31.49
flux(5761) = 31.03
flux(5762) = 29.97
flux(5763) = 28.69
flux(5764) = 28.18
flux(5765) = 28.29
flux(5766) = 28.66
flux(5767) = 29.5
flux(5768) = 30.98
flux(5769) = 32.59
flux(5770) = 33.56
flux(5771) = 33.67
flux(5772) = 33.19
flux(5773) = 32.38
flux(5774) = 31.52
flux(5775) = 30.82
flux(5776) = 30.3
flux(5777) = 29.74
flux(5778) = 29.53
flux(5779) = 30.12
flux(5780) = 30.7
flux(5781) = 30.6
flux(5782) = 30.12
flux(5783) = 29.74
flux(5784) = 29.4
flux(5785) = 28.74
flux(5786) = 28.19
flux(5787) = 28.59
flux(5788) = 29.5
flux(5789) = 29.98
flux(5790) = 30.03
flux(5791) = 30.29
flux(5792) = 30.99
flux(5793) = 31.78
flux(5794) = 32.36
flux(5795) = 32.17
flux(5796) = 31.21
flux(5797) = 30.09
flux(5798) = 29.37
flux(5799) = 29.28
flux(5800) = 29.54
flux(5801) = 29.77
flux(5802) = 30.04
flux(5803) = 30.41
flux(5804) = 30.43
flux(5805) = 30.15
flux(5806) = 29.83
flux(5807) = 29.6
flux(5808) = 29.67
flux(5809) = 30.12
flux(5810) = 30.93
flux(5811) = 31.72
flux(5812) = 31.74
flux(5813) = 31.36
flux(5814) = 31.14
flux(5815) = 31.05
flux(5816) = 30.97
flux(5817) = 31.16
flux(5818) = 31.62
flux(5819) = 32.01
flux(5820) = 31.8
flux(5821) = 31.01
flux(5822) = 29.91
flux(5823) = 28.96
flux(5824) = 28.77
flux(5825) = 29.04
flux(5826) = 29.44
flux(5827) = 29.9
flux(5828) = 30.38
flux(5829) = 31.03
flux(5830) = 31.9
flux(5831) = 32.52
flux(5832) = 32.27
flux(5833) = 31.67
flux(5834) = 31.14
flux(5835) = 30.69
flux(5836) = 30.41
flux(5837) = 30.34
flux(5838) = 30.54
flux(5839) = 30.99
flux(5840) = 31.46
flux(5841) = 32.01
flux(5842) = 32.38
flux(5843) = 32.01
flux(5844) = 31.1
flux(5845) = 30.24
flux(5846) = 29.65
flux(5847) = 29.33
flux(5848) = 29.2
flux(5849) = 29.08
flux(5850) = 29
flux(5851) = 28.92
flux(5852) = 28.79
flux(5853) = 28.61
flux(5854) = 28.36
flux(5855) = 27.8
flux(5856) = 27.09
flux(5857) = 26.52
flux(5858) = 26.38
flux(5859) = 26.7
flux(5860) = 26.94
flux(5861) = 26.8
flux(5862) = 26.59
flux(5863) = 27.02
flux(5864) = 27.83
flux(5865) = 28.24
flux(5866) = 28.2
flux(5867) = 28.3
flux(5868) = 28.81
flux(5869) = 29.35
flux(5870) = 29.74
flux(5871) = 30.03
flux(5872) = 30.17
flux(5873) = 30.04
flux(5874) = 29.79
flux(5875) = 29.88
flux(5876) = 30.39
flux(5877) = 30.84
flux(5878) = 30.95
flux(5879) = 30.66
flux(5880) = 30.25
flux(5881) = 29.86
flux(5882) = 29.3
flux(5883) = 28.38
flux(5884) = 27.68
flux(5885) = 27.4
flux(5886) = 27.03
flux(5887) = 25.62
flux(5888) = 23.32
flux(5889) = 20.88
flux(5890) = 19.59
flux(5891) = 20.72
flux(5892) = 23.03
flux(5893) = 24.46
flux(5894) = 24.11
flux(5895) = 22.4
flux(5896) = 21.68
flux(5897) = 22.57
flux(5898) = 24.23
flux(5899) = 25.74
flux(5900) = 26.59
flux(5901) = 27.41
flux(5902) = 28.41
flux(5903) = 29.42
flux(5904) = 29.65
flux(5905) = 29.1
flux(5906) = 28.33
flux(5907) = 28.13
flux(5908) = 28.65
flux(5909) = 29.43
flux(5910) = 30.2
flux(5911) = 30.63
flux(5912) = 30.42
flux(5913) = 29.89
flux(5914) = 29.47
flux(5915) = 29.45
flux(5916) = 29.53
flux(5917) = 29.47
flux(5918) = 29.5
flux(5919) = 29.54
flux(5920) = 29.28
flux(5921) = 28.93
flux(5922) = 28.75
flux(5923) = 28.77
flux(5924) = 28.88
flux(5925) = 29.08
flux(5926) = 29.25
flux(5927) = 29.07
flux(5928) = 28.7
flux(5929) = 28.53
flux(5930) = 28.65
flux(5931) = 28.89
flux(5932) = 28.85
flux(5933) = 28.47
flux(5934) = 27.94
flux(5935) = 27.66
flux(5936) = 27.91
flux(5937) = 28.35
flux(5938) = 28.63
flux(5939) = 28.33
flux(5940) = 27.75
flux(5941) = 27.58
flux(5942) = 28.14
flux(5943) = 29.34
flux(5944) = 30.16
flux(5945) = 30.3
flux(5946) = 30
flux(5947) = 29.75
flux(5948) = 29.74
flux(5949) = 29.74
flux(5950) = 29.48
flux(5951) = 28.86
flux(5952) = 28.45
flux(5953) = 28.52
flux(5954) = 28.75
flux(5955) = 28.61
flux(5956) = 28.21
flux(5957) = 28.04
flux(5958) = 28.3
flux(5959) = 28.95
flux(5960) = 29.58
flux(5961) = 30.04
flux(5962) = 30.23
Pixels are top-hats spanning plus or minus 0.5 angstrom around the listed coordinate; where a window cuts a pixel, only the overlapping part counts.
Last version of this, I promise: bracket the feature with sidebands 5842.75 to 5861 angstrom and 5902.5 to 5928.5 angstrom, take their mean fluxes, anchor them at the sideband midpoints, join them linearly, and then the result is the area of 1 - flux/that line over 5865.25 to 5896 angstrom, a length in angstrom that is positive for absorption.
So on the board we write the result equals 1.7 angstrom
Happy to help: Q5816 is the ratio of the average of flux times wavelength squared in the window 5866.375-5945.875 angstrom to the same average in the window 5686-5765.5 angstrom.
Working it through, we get 1.01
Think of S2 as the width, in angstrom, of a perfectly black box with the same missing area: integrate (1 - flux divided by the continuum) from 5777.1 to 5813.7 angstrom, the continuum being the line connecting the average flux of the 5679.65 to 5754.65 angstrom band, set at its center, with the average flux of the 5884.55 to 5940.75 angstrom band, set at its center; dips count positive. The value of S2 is -1.99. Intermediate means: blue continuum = 29.5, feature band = 30.2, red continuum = 27.4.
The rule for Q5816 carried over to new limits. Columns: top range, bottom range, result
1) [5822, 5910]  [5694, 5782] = 0.99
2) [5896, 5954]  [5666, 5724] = 1.06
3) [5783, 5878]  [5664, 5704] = 1.08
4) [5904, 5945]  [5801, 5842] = 0.98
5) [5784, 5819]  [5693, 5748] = 1.05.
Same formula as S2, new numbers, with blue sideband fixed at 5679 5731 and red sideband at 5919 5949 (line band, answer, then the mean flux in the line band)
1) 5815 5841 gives -1.67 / 30.8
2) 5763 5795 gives -1.57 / 30.5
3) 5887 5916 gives 2.50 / 26.4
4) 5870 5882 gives -0.53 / 30.2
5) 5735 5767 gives -1.47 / 30.4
